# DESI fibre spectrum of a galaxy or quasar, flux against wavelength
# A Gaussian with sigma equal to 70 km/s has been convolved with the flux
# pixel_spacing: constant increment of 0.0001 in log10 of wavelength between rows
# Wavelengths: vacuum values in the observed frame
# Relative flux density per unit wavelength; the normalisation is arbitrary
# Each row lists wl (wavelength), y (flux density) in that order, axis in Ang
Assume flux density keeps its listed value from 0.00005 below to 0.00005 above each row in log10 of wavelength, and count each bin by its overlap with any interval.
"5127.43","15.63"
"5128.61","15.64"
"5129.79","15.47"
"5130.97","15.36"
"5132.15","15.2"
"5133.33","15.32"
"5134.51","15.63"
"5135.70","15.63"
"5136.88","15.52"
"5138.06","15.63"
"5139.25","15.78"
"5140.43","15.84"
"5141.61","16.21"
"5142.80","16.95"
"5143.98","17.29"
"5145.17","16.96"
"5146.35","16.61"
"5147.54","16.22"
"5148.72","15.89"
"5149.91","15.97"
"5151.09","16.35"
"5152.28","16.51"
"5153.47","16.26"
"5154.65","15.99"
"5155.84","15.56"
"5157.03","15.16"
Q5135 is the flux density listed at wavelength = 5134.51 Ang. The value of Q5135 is 15.63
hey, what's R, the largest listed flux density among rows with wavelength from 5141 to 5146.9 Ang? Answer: 17.29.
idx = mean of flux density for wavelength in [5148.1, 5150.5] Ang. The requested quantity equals 16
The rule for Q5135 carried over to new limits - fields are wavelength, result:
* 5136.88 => 15.52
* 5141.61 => 16.21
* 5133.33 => 15.32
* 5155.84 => 15.56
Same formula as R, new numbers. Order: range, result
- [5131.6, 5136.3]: 15.63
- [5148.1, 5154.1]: 16.51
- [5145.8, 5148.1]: 16.61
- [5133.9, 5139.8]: 15.78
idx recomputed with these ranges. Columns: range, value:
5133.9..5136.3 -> 15.6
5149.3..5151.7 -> 16.1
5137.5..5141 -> 15.7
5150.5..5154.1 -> 16.4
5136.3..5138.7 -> 15.6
